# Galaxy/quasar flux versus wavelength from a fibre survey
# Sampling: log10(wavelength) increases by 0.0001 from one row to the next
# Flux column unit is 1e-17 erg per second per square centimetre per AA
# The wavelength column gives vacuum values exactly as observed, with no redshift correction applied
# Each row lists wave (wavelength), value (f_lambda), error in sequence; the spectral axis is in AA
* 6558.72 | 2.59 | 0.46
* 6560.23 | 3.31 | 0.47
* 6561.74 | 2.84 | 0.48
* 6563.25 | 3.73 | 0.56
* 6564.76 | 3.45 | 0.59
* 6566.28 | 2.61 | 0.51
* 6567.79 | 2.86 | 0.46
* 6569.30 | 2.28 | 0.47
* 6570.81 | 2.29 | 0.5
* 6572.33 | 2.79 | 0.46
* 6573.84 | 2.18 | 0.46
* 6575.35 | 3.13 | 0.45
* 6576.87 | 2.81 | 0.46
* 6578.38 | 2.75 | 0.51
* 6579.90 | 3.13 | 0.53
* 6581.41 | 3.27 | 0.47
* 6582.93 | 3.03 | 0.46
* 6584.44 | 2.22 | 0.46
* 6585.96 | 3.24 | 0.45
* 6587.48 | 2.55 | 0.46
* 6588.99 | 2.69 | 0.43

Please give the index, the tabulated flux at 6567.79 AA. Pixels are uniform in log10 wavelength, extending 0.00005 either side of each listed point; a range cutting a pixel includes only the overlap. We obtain 2.86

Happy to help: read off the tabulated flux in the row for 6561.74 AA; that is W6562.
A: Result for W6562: 2.84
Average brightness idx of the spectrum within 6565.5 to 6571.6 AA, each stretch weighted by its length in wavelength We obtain 2.51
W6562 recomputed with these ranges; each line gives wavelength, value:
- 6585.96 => 3.24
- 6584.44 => 2.22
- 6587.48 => 2.55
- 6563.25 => 3.73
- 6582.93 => 3.03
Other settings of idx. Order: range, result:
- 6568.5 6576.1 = 2.54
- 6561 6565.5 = 3.34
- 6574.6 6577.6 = 2.97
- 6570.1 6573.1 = 2.54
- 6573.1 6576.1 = 2.66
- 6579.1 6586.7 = 2.98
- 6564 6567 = 3.03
